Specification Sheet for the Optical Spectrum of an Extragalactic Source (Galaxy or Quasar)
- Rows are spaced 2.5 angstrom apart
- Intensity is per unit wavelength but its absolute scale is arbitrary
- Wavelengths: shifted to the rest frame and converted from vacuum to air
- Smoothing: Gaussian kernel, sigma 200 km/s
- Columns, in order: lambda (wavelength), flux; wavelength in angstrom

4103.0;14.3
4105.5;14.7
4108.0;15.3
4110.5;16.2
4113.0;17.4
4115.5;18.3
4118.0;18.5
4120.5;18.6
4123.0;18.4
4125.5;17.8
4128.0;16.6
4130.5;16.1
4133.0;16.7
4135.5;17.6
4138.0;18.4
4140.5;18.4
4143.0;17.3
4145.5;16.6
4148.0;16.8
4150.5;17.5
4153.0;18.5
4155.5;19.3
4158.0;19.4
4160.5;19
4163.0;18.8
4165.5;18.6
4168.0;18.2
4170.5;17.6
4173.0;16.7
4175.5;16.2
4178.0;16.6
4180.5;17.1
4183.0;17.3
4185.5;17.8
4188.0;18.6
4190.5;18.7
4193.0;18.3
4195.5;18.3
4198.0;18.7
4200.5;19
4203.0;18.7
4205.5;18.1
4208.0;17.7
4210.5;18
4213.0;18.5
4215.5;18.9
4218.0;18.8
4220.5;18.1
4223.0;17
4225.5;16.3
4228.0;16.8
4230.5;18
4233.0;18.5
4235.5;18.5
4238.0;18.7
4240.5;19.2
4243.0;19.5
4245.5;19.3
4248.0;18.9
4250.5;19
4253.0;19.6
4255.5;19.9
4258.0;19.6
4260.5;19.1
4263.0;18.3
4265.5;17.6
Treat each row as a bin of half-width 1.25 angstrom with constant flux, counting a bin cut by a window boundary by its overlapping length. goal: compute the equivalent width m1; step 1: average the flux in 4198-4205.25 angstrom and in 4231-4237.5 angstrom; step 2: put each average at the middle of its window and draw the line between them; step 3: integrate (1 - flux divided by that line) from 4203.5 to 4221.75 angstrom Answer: 0.31 angstrom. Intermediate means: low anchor 18.7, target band 18.3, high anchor 18.5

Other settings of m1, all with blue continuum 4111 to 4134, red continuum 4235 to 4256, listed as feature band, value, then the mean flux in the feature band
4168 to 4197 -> 1.19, 17.6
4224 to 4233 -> 0.82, 17.2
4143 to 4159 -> 0.00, 17.9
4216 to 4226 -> 0.59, 17.7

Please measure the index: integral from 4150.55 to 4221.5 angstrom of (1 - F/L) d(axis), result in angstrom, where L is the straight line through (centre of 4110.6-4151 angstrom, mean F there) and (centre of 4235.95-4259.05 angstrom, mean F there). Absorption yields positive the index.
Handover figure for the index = 0.6 angstrom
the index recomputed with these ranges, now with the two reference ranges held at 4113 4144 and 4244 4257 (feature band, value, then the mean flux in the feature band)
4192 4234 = 1.66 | 18.1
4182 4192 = 0.20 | 18.1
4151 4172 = -0.53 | 18.6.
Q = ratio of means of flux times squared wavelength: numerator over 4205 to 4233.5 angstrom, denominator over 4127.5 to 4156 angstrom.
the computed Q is 1.1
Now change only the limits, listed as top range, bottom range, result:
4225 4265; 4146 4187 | 1.09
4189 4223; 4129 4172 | 1.05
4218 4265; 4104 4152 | 1.14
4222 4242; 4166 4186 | 1.07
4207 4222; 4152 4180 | 1.04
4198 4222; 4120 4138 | 1.10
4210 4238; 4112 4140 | 1.06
